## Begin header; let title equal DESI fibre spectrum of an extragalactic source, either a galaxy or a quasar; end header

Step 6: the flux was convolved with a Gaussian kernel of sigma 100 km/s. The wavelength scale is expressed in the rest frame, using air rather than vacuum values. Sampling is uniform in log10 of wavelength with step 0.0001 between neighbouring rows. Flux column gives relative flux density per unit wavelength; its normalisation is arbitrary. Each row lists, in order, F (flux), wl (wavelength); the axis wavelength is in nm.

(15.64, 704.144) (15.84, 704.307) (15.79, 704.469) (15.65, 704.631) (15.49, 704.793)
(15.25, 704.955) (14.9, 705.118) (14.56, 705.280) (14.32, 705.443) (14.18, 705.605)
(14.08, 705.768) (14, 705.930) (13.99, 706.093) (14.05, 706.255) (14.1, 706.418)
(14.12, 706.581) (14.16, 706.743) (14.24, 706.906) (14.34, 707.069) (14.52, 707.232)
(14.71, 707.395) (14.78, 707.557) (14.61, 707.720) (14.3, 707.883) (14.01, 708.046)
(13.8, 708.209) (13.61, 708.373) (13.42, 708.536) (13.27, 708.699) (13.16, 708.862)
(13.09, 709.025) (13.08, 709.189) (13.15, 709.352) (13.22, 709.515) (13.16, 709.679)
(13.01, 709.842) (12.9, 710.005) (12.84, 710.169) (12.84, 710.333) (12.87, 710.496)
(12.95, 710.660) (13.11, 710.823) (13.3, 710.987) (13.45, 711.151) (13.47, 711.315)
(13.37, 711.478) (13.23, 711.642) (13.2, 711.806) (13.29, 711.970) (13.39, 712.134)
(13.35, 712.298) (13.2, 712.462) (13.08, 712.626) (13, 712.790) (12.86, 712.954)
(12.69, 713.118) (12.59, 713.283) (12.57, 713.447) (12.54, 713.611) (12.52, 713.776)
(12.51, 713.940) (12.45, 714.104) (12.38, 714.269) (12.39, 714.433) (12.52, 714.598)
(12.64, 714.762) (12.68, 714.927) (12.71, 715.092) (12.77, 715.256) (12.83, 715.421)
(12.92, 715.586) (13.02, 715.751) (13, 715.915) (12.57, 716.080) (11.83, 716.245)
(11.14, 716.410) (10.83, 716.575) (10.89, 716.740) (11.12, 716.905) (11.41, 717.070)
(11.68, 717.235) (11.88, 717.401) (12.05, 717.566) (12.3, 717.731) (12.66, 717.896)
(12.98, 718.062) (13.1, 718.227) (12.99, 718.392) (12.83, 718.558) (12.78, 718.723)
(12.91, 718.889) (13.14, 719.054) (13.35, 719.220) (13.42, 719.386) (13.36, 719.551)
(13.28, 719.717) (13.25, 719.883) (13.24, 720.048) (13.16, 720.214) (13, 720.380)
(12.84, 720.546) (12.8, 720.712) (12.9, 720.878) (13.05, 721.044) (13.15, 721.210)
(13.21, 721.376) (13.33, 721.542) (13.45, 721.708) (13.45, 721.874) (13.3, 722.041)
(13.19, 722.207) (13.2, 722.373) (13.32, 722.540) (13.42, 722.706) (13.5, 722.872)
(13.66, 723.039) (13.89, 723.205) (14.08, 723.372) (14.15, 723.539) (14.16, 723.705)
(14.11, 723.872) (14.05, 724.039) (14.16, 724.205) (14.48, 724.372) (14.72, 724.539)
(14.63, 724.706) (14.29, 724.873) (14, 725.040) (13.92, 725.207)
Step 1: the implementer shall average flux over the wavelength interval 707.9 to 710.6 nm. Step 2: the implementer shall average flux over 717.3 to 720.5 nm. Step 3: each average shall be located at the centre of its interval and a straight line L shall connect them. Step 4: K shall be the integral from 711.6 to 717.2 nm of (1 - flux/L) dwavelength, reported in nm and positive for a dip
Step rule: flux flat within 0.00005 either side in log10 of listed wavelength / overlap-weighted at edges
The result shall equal 0.236 nm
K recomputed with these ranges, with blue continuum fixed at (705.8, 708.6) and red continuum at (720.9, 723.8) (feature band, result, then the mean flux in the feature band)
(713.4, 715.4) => 0.185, 12.6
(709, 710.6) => 0.118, 13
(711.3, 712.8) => 0.074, 13.3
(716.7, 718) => 0.182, 11.8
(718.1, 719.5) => 0.059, 13.1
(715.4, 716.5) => 0.107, 12.4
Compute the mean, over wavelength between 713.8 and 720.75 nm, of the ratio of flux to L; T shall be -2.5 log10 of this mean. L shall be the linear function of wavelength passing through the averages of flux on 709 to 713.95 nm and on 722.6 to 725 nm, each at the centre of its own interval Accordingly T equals 0.081 mag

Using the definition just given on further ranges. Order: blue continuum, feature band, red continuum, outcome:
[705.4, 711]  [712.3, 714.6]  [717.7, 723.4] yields 0.07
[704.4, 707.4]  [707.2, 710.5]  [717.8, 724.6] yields 0.06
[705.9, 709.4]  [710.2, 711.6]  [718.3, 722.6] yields 0.05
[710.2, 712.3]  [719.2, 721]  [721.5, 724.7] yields 0.04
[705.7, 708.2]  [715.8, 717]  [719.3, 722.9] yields 0.16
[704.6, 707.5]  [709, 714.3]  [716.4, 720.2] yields 0.05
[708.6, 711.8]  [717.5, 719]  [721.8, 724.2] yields 0.06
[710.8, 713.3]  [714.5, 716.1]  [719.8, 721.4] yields 0.03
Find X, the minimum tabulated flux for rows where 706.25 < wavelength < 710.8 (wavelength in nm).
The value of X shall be 12.84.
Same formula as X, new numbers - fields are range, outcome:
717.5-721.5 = 12.05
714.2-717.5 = 10.83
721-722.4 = 13.05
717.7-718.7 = 12.3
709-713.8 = 12.52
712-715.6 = 12.38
